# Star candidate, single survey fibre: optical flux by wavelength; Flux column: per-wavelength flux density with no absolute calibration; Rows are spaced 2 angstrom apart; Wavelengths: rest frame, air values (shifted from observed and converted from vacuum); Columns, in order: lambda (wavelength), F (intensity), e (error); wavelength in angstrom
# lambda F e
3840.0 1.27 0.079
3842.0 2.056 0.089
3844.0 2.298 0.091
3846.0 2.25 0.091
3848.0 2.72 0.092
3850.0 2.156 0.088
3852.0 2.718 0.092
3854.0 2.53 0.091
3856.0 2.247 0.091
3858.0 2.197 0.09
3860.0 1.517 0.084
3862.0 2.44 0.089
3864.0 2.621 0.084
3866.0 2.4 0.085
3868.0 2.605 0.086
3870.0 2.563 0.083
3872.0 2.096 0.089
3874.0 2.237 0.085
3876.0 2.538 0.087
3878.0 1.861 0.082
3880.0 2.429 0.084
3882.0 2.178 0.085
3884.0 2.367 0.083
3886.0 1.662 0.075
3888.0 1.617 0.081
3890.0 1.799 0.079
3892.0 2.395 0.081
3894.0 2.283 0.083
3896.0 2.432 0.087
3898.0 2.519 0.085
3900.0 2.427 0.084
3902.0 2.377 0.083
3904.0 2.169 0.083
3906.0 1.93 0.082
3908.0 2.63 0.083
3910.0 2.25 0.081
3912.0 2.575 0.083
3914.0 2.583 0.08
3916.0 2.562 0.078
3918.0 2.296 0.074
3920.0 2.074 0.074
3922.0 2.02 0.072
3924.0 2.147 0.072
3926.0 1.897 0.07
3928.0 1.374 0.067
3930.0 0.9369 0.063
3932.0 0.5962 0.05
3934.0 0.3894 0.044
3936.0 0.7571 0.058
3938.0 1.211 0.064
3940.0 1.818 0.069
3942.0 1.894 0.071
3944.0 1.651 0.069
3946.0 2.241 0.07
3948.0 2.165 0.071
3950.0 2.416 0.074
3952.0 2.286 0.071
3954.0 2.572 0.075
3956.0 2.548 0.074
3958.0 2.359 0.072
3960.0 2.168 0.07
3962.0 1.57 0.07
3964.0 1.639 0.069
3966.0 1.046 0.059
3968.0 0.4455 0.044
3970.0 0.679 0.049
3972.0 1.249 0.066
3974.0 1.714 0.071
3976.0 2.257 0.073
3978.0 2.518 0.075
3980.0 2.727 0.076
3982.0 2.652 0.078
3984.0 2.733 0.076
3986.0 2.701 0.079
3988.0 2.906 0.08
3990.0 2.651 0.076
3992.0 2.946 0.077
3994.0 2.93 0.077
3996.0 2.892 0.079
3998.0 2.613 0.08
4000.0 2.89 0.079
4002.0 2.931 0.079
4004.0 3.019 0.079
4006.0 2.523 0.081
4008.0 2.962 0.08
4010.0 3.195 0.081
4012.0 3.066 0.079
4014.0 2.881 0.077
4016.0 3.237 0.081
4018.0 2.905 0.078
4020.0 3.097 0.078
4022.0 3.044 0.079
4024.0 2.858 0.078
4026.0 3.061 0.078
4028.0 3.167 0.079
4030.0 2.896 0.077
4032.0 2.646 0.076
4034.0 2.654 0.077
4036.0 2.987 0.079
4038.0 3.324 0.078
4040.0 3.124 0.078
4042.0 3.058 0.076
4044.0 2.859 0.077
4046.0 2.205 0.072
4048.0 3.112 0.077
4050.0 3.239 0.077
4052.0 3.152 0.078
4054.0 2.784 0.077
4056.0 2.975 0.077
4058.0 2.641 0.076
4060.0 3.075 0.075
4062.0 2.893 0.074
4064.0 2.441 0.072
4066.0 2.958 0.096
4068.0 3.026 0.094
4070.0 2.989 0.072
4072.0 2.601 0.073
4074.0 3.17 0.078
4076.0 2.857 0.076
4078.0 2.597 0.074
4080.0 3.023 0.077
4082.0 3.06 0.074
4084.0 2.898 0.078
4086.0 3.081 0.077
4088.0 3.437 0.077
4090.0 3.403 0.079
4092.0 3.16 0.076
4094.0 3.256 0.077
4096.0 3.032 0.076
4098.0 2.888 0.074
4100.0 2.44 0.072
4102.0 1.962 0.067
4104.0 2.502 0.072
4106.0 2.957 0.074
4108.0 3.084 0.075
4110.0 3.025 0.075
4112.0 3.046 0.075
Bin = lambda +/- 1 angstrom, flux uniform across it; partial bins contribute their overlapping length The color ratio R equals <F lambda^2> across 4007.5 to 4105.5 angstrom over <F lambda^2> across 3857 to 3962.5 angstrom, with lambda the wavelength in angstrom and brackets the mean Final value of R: 1.53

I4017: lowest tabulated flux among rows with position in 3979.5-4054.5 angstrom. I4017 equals 2.205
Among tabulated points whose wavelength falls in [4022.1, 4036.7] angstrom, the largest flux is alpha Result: 3.167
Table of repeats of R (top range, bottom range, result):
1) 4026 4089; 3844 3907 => 1.42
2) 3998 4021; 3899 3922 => 1.33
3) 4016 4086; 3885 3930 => 1.46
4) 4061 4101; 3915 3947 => 1.98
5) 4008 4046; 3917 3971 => 1.86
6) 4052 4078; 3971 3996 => 1.19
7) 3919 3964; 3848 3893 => 0.82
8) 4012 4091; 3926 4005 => 1.52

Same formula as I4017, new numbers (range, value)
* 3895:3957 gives 0.3894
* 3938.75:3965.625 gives 1.57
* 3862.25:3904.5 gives 1.617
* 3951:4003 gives 0.4455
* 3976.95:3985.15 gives 2.518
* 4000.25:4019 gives 2.523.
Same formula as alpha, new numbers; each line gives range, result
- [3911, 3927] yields 2.583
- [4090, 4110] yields 3.403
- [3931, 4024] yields 3.237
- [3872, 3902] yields 2.538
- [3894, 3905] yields 2.519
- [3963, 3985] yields 2.733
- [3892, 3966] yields 2.63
